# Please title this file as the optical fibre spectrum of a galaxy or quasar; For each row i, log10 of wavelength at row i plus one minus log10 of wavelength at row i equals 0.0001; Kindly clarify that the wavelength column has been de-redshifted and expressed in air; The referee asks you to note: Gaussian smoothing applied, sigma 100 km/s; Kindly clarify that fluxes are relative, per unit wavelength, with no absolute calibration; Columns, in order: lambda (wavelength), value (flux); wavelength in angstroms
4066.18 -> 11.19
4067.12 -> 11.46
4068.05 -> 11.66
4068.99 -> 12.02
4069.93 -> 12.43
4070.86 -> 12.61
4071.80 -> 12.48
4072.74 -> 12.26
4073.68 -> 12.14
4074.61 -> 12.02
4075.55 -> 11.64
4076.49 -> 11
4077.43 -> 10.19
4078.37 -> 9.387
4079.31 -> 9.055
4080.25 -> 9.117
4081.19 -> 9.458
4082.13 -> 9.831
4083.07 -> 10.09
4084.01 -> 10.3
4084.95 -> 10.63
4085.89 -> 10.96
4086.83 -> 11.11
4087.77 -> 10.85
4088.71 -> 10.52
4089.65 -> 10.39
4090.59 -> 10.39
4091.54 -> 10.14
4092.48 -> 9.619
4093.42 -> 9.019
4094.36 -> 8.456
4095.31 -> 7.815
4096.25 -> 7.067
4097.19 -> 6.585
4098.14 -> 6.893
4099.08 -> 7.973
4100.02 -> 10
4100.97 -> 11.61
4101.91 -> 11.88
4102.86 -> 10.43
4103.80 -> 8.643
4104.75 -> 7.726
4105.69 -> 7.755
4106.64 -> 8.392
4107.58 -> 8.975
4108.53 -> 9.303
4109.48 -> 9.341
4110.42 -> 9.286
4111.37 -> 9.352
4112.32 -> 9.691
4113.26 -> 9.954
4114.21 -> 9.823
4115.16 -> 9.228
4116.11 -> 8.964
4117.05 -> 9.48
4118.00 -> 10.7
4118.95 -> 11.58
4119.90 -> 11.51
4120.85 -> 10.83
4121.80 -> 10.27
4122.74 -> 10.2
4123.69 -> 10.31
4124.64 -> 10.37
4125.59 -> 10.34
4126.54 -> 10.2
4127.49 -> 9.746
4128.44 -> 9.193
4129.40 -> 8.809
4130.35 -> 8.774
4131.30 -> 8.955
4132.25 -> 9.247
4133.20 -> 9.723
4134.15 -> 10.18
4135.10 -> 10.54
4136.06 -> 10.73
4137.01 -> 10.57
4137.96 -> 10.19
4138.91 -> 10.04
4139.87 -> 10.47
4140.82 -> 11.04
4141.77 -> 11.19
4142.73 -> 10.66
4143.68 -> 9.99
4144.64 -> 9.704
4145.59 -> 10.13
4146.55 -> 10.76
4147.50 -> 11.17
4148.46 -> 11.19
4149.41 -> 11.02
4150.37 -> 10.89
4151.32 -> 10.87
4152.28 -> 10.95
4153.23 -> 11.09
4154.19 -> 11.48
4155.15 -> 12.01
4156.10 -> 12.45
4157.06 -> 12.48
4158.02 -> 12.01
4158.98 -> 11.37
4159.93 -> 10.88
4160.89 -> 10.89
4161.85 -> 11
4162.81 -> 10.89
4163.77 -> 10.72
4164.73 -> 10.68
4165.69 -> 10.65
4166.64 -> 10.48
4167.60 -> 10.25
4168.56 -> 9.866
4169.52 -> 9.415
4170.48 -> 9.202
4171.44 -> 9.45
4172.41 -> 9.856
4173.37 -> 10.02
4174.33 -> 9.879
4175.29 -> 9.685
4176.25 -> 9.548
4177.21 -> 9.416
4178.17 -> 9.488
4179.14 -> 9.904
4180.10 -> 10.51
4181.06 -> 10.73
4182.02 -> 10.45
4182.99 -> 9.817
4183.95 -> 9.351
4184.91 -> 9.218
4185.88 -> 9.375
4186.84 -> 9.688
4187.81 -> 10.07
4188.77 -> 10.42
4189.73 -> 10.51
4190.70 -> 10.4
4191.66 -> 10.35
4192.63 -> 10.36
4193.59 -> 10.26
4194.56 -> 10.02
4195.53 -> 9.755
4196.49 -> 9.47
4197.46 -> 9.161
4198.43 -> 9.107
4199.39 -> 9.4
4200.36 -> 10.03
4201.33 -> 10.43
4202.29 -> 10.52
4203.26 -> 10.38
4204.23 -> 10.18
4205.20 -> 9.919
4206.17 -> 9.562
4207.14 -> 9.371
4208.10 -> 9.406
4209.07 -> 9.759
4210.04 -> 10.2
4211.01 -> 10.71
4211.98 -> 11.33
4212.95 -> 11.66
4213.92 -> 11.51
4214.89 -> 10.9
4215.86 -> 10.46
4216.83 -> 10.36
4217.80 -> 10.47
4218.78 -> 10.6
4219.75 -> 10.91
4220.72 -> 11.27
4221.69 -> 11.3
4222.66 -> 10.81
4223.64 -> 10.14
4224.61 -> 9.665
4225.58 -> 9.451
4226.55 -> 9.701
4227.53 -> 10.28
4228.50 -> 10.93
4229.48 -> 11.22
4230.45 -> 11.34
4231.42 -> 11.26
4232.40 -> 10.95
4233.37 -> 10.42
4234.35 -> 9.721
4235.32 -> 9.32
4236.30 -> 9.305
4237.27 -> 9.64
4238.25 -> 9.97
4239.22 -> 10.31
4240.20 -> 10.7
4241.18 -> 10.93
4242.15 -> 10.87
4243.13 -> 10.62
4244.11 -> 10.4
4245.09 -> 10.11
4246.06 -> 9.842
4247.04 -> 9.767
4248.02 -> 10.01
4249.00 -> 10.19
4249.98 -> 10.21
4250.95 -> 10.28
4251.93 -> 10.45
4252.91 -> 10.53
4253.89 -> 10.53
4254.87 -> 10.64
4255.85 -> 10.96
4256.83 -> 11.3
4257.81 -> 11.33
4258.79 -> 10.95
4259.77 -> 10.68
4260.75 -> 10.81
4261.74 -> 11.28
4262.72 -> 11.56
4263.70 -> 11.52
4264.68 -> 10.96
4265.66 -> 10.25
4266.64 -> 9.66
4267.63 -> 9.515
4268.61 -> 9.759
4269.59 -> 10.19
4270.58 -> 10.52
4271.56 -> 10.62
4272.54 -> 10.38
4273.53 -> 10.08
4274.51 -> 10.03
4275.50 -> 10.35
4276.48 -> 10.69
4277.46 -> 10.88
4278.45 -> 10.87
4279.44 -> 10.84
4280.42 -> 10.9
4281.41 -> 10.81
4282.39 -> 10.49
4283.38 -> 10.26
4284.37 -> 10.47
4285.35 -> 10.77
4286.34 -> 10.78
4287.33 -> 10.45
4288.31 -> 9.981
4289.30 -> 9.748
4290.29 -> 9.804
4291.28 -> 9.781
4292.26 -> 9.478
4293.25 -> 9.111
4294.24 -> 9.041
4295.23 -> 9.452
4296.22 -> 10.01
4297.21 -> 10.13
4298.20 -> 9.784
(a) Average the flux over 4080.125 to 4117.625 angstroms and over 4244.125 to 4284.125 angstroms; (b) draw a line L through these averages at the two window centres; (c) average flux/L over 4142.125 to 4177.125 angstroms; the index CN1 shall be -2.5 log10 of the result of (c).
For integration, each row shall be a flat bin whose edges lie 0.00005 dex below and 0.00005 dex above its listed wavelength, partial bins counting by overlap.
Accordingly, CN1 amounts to -0.09 mag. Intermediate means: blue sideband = 9.43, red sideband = 10.5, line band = 10.6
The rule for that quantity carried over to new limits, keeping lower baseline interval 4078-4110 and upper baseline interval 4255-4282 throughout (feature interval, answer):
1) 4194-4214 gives 0.01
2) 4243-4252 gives 0.04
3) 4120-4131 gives -0.04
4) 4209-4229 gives -0.03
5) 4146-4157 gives -0.15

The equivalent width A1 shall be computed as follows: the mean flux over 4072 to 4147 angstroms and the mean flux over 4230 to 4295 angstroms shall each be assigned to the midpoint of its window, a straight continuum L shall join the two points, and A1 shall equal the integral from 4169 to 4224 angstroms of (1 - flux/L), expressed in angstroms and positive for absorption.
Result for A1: 0.4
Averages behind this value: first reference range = 9.9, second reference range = 10.4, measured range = 10.1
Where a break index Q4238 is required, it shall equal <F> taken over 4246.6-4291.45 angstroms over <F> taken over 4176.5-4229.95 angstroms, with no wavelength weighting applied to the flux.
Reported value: 1.03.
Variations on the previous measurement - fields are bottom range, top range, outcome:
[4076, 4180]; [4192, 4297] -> 1.03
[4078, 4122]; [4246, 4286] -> 1.10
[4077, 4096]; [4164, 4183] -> 1.01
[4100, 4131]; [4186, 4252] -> 1.05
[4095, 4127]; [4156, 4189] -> 1.08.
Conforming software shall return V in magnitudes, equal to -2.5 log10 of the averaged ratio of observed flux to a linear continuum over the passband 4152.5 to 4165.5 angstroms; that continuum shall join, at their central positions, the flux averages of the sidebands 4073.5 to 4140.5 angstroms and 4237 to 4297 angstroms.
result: -0.14 mag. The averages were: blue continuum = 9.8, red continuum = 10.4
